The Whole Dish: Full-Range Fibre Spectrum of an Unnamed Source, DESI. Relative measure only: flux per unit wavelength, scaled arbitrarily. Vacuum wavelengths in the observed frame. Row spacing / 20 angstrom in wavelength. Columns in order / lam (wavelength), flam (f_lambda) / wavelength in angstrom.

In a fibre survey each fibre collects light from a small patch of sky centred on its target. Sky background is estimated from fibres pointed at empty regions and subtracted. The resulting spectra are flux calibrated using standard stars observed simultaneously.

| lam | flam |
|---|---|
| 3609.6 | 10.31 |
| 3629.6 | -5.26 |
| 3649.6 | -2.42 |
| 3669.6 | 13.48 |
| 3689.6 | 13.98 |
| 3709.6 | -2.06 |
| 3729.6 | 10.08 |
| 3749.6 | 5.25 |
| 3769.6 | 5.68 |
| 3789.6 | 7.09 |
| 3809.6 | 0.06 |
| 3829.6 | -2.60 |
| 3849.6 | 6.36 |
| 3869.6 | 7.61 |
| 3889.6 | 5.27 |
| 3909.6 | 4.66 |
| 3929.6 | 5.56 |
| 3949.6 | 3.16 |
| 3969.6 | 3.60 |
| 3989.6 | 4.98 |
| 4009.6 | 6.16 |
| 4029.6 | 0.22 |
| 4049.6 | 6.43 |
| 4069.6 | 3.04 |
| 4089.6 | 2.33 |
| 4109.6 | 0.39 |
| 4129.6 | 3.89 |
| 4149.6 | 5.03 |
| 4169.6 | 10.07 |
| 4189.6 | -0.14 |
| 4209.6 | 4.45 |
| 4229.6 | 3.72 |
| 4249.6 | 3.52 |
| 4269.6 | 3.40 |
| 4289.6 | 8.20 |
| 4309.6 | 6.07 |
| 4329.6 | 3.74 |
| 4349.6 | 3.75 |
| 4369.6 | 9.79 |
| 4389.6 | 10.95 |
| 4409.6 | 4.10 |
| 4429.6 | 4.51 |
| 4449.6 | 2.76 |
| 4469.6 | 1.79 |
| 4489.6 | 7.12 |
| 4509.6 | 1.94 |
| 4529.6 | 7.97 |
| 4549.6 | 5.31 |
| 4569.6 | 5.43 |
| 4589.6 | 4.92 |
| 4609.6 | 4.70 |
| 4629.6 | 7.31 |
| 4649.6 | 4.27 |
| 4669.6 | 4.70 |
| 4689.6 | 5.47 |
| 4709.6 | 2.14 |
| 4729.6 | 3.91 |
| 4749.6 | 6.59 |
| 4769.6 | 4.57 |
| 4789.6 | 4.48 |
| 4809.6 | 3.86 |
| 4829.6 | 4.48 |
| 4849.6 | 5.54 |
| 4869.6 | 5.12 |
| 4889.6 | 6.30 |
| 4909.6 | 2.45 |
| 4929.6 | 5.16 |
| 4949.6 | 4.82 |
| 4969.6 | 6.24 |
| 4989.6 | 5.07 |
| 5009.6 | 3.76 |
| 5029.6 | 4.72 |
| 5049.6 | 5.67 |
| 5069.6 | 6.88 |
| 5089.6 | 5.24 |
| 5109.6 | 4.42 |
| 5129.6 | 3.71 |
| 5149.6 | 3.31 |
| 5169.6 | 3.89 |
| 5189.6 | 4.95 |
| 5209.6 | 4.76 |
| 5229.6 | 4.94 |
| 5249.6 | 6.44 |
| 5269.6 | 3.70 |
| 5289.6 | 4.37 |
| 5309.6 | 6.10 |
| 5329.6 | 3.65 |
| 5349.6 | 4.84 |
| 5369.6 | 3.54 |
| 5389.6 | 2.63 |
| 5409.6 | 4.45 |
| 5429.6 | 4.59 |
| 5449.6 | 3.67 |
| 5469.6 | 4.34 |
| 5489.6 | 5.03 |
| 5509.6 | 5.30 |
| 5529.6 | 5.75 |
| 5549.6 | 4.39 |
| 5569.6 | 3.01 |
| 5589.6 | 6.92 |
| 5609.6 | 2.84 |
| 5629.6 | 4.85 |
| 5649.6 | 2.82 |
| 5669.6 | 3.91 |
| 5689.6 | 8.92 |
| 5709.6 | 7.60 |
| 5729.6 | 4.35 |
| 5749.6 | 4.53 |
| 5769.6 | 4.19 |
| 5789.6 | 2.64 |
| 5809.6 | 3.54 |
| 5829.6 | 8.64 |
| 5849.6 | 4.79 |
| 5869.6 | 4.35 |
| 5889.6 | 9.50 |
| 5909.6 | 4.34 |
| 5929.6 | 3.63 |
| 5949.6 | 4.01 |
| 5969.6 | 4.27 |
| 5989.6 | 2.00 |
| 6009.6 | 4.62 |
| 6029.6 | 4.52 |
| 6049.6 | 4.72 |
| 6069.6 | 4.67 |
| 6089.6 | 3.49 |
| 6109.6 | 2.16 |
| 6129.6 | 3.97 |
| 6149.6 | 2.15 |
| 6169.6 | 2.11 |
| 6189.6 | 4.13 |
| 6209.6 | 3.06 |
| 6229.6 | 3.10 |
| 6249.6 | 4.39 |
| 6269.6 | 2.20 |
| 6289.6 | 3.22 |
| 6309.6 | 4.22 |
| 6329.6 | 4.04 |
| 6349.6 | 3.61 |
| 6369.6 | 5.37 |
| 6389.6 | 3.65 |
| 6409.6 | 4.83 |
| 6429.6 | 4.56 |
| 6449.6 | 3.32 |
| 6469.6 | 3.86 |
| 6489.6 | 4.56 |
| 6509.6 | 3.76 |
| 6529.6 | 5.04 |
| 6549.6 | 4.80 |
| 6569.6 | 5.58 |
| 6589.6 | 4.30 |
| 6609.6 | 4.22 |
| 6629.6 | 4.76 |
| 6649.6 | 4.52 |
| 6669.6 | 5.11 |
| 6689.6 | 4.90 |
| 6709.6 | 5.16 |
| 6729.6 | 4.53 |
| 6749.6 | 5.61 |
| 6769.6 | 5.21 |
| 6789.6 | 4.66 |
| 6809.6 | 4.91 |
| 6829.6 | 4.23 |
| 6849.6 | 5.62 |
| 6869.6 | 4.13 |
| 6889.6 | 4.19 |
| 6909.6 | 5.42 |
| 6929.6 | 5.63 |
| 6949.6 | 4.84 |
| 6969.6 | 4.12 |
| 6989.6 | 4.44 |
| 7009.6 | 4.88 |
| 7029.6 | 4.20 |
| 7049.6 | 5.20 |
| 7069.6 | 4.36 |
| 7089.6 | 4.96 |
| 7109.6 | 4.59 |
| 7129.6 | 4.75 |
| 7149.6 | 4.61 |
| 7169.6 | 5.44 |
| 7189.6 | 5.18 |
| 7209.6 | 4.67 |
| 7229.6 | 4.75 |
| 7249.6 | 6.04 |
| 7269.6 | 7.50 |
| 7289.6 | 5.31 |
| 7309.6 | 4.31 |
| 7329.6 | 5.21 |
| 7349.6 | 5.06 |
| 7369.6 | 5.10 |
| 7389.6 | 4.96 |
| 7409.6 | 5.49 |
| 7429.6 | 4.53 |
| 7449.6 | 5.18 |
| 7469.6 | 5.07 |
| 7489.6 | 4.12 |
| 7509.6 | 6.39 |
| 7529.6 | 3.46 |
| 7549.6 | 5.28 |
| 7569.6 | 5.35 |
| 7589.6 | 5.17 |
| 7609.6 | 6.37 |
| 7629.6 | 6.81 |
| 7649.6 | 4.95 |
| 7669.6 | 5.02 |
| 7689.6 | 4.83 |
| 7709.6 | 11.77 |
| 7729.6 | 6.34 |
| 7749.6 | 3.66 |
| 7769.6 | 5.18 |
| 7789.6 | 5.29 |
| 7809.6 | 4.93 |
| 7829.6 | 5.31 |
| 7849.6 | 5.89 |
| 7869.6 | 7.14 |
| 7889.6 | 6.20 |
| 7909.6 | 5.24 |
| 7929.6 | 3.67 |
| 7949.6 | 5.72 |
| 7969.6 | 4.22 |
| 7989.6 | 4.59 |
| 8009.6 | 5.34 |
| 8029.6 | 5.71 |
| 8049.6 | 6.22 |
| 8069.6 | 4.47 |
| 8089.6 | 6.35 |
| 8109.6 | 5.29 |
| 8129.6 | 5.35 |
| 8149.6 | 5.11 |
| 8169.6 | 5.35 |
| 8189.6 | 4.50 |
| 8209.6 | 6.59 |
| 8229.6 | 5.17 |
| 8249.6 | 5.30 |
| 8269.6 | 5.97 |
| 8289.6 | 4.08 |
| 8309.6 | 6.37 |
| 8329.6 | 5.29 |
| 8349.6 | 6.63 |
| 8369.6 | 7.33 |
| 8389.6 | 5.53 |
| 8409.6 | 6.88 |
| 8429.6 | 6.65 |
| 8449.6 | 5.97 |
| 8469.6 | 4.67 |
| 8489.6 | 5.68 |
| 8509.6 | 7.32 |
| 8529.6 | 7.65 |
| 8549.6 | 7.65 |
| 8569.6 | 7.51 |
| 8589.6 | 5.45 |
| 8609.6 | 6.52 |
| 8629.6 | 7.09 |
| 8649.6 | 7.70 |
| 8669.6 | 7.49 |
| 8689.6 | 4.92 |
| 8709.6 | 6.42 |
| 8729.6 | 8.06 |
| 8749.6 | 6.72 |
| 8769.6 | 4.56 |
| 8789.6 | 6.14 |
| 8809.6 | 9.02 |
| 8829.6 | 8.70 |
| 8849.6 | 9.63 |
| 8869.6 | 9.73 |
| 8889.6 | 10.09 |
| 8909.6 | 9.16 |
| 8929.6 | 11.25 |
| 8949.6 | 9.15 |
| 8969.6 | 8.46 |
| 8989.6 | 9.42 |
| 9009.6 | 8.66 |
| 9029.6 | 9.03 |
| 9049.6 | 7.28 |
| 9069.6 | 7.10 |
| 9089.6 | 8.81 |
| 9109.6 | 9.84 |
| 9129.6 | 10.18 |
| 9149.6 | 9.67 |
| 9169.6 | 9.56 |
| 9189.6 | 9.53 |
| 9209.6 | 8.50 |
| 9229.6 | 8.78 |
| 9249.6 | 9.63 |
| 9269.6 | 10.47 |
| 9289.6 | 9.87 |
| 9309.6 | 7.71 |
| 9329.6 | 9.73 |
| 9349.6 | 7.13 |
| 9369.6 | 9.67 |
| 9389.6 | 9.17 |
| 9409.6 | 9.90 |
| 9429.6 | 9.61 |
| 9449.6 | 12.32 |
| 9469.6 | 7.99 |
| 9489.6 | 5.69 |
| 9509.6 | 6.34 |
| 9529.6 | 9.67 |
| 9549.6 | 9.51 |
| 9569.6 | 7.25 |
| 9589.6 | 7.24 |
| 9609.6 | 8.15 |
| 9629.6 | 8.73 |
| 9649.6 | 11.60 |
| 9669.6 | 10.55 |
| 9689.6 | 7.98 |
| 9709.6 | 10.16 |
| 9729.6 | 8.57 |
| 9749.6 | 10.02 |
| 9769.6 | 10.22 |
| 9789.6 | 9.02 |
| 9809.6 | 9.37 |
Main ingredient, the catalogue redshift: 0.174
